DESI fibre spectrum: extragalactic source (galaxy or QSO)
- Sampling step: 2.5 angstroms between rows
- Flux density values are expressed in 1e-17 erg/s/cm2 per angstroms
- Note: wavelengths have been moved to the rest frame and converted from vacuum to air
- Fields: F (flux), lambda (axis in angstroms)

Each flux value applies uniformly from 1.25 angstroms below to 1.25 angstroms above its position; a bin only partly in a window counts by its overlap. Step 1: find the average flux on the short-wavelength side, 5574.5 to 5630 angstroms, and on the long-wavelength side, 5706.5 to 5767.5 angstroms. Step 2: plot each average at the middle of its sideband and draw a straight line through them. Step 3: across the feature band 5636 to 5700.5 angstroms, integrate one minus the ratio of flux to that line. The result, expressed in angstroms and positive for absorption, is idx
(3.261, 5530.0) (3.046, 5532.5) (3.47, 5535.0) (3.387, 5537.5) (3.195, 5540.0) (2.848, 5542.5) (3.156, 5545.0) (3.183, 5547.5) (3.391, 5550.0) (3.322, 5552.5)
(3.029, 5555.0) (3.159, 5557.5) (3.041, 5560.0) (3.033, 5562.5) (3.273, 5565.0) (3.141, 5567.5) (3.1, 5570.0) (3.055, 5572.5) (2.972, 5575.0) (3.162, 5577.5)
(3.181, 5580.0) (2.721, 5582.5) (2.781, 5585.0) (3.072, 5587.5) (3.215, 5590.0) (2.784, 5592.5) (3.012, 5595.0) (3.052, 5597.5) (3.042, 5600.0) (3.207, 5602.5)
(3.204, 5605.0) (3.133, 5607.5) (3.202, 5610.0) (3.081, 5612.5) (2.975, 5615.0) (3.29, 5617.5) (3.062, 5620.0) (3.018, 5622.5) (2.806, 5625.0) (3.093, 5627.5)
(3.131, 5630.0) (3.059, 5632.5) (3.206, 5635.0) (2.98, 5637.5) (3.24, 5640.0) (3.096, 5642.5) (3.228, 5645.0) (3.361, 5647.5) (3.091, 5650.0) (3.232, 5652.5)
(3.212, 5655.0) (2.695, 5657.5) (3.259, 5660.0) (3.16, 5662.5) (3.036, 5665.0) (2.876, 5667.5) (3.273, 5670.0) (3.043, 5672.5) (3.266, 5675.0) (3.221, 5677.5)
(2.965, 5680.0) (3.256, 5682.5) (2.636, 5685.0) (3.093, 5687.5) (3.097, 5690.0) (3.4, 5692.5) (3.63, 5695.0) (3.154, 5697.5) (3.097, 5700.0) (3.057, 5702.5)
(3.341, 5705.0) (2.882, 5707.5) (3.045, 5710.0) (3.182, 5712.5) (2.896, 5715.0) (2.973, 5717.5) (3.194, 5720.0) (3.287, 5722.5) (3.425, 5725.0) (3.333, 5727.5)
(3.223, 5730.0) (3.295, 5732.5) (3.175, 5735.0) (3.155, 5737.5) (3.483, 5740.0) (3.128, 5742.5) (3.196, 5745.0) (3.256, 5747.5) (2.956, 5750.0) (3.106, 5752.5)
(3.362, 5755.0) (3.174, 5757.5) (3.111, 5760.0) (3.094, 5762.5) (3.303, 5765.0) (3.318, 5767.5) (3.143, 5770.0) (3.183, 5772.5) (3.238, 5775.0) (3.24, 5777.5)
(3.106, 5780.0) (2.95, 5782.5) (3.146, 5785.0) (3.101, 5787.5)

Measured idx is -0.51 angstroms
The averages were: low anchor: 3.05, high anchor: 3.18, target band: 3.14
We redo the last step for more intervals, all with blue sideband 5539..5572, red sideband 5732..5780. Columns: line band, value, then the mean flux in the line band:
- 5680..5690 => 0.56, 3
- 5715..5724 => 0.19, 3.12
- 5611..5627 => 0.59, 3.04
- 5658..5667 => 0.24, 3.09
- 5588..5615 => 0.58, 3.09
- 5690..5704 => -0.31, 3.25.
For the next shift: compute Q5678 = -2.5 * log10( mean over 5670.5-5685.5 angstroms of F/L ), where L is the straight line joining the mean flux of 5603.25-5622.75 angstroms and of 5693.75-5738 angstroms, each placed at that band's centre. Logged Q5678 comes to 0.024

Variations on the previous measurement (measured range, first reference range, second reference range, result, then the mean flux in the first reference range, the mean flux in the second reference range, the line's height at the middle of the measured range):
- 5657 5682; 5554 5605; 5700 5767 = 0.01 mag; 3.06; 3.18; 3.13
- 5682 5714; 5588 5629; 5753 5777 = 0.00 mag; 3.07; 3.21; 3.15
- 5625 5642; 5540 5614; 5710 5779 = 0.01 mag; 3.09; 3.2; 3.13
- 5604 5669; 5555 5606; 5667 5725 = 0.00 mag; 3.06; 3.13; 3.1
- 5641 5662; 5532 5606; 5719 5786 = 0.00 mag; 3.11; 3.21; 3.15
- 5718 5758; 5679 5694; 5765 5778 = -0.02 mag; 3.09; 3.23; 3.17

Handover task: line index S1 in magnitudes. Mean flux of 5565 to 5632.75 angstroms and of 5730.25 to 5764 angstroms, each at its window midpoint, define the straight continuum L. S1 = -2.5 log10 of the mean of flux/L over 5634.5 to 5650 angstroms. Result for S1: -0.03 mag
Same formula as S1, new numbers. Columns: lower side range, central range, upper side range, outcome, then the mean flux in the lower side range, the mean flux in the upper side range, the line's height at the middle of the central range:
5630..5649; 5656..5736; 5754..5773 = 0.016 mag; 3.16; 3.21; 3.18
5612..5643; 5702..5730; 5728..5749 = 0.019 mag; 3.08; 3.24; 3.21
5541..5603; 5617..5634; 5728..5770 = 0.021 mag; 3.08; 3.21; 3.12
